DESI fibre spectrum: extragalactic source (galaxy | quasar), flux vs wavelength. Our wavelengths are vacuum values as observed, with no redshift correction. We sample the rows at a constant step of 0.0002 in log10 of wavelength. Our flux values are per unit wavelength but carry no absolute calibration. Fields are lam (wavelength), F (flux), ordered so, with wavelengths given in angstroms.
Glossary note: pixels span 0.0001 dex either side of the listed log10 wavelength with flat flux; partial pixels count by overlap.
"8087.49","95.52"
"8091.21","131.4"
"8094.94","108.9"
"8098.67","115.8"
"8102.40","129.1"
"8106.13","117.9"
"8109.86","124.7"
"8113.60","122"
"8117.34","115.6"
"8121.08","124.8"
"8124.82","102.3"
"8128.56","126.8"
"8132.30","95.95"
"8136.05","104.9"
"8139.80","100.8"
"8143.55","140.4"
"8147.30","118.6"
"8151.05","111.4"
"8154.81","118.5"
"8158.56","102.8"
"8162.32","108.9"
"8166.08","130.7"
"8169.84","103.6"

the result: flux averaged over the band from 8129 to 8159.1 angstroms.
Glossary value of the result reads 113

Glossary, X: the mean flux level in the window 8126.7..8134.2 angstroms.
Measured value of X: 111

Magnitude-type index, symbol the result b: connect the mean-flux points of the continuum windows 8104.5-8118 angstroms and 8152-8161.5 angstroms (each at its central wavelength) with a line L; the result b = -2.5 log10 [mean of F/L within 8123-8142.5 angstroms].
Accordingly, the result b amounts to 0.079 mag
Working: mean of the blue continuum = 120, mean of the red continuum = 111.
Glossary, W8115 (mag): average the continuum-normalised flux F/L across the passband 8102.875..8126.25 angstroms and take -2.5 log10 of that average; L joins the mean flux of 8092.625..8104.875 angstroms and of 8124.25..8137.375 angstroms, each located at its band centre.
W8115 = -0.05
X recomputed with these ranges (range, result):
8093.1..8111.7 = 119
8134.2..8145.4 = 115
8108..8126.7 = 118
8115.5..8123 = 120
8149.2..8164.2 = 110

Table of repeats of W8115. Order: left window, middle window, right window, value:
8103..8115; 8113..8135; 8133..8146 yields 0.04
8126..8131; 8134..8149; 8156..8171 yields 0.01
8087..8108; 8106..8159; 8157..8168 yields 0.01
